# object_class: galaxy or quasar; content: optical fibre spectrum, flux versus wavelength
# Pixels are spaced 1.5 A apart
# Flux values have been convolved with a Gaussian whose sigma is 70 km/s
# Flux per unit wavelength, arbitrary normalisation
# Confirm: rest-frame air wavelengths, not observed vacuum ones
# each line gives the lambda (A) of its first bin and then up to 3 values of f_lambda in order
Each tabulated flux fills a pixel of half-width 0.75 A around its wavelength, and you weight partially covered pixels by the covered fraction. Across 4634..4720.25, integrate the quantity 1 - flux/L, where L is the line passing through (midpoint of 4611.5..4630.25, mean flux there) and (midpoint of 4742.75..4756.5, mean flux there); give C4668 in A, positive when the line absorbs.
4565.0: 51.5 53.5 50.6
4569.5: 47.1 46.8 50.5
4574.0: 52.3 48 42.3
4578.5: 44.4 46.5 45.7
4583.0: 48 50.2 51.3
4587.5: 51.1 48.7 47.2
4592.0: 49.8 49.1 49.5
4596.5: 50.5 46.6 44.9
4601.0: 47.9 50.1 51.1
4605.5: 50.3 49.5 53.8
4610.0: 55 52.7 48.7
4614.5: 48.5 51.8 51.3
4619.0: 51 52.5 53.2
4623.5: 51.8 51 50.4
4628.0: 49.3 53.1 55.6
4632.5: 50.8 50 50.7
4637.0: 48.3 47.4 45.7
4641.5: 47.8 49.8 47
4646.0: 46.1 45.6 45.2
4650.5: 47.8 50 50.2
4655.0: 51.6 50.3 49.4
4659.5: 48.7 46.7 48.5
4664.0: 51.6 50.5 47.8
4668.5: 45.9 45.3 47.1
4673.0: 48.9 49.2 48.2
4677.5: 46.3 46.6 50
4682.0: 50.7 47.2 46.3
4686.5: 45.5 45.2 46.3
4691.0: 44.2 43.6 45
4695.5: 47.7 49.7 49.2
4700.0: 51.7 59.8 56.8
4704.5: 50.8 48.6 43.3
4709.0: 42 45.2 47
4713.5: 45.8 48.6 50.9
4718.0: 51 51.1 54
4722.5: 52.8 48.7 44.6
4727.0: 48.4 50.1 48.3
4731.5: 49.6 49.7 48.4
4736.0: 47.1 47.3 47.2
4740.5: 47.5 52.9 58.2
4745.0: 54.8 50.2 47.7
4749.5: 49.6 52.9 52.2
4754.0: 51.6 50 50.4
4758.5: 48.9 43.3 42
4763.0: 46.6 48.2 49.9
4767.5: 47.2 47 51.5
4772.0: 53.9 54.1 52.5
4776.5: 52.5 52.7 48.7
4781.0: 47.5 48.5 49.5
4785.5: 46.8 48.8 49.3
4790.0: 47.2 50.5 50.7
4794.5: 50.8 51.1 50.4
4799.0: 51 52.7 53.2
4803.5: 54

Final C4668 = 5.42 A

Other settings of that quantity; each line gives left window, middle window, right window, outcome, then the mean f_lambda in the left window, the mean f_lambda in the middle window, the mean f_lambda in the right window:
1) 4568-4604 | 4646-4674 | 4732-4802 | 0.3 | 48.3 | 48.3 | 49.9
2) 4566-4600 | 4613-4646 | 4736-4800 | -1.0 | 48.5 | 50.2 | 49.8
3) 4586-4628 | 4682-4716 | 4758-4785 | 1.3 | 50.3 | 47.8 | 49.1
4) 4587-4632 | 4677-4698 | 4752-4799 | 1.4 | 50.5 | 46.8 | 49.5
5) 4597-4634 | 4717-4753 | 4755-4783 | -0.4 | 50.9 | 50.2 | 49.2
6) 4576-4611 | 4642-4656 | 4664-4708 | 0.1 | 48.9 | 48.2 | 48.3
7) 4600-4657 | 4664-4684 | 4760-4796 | 0.7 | 50.1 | 48.1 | 49.3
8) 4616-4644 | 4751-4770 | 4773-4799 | 0.7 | 50.5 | 48.3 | 50.1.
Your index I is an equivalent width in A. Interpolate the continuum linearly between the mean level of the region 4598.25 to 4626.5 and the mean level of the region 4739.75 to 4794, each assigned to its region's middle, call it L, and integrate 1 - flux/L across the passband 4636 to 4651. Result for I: 1.0 A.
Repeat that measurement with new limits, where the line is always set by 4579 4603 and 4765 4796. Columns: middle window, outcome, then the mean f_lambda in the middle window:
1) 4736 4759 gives -0.4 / 50.7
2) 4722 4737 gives 0.3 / 48.7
